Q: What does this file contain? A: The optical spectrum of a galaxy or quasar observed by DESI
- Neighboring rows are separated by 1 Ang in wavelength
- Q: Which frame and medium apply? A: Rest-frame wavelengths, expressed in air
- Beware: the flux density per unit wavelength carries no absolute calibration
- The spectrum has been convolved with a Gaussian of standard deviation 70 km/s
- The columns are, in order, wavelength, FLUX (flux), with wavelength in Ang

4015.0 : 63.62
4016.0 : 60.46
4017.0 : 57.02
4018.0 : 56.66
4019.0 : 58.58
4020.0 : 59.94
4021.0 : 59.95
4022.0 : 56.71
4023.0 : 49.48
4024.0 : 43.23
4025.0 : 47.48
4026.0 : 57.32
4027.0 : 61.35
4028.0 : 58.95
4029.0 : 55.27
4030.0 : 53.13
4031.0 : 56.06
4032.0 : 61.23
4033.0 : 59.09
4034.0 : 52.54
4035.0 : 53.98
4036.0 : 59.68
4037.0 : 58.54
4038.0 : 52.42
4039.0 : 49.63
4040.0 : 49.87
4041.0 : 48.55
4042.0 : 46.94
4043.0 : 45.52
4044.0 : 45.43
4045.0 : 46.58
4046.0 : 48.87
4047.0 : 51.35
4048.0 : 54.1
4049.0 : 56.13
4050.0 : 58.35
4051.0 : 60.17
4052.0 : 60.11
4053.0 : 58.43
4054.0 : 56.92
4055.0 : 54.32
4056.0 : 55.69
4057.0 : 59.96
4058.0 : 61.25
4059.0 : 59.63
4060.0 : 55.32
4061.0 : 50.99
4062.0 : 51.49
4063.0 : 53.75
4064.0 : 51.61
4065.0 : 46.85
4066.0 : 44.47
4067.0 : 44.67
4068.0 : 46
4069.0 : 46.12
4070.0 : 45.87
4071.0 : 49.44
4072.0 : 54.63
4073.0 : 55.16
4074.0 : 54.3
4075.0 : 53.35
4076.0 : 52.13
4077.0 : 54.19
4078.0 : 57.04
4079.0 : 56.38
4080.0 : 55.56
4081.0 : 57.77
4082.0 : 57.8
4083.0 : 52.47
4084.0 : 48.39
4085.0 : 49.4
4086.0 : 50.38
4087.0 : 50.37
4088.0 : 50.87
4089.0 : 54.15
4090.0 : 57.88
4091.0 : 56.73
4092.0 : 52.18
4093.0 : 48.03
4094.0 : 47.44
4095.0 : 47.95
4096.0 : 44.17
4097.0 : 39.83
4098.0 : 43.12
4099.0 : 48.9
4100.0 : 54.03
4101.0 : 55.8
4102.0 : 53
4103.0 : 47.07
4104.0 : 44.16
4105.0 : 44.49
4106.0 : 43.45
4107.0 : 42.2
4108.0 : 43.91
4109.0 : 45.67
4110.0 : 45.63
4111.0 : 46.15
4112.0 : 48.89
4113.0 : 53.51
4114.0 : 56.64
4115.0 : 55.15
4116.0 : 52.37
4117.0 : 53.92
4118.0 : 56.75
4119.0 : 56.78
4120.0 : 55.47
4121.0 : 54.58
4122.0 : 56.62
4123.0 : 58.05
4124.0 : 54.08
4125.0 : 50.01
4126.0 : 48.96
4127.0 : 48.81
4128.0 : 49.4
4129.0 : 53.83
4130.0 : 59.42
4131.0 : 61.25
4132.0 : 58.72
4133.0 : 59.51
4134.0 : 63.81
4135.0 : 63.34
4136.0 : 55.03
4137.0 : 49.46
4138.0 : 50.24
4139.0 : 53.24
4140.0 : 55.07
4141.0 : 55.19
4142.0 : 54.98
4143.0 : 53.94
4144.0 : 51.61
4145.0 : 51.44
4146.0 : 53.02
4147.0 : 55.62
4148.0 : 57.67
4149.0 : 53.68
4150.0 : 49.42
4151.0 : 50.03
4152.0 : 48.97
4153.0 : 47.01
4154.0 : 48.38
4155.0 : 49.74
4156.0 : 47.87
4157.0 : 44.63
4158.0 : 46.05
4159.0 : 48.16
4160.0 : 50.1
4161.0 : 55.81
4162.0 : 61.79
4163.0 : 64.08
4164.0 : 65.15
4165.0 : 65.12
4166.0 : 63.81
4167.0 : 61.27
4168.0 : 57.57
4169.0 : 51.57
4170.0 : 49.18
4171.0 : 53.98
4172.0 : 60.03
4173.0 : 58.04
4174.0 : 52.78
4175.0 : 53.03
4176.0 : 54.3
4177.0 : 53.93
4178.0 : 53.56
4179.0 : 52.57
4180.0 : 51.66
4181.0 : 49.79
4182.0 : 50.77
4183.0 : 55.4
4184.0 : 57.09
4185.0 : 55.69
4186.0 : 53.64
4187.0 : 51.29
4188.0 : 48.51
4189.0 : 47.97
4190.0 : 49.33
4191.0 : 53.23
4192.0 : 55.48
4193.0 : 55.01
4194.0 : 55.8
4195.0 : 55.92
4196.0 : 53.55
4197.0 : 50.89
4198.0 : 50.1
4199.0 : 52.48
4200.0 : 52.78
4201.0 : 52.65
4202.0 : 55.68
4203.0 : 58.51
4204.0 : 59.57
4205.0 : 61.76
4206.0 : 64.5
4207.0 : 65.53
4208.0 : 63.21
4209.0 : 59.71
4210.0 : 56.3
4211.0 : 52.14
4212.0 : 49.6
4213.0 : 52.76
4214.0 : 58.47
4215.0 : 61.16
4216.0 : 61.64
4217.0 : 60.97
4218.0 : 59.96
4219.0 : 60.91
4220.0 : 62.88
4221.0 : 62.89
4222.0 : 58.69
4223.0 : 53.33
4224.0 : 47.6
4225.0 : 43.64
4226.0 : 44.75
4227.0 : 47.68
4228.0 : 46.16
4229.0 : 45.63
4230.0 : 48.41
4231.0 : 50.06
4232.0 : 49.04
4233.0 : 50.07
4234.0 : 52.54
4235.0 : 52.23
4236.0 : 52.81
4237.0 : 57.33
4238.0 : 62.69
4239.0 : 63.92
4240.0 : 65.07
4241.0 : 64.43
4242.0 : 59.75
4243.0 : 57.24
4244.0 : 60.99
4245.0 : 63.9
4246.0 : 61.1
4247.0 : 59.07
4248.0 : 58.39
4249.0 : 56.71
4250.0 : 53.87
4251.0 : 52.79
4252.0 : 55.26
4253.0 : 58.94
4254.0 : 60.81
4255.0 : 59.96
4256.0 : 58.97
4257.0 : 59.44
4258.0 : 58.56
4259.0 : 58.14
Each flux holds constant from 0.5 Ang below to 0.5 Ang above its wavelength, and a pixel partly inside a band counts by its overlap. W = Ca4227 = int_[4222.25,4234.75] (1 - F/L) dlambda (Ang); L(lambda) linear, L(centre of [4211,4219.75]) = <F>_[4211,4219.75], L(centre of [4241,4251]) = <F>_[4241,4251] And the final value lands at 2.1 Ang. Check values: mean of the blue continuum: 58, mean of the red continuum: 59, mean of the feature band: 48.5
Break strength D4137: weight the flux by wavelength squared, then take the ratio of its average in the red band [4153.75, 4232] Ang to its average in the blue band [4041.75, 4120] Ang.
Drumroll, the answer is 1.1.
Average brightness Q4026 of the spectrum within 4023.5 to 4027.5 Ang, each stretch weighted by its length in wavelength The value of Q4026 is 52.3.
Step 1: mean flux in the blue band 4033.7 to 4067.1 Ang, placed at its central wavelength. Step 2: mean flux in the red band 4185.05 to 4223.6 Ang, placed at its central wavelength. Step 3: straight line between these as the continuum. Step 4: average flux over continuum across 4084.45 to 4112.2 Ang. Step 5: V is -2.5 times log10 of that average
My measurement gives 0.12 mag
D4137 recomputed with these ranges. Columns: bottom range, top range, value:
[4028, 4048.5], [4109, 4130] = 1.04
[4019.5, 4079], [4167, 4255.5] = 1.12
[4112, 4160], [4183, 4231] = 1.06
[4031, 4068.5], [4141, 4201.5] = 1.07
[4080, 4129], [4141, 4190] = 1.09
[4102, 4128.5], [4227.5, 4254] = 1.18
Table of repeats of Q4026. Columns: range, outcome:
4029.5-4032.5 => 56.8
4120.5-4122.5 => 55.6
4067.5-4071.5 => 46.9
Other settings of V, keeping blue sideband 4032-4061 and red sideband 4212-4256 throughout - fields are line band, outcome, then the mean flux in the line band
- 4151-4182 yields 0.03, 53.9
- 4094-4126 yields 0.10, 50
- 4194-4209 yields -0.02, 57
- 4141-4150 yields 0.03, 53.8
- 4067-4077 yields 0.08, 50.6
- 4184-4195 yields 0.06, 53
